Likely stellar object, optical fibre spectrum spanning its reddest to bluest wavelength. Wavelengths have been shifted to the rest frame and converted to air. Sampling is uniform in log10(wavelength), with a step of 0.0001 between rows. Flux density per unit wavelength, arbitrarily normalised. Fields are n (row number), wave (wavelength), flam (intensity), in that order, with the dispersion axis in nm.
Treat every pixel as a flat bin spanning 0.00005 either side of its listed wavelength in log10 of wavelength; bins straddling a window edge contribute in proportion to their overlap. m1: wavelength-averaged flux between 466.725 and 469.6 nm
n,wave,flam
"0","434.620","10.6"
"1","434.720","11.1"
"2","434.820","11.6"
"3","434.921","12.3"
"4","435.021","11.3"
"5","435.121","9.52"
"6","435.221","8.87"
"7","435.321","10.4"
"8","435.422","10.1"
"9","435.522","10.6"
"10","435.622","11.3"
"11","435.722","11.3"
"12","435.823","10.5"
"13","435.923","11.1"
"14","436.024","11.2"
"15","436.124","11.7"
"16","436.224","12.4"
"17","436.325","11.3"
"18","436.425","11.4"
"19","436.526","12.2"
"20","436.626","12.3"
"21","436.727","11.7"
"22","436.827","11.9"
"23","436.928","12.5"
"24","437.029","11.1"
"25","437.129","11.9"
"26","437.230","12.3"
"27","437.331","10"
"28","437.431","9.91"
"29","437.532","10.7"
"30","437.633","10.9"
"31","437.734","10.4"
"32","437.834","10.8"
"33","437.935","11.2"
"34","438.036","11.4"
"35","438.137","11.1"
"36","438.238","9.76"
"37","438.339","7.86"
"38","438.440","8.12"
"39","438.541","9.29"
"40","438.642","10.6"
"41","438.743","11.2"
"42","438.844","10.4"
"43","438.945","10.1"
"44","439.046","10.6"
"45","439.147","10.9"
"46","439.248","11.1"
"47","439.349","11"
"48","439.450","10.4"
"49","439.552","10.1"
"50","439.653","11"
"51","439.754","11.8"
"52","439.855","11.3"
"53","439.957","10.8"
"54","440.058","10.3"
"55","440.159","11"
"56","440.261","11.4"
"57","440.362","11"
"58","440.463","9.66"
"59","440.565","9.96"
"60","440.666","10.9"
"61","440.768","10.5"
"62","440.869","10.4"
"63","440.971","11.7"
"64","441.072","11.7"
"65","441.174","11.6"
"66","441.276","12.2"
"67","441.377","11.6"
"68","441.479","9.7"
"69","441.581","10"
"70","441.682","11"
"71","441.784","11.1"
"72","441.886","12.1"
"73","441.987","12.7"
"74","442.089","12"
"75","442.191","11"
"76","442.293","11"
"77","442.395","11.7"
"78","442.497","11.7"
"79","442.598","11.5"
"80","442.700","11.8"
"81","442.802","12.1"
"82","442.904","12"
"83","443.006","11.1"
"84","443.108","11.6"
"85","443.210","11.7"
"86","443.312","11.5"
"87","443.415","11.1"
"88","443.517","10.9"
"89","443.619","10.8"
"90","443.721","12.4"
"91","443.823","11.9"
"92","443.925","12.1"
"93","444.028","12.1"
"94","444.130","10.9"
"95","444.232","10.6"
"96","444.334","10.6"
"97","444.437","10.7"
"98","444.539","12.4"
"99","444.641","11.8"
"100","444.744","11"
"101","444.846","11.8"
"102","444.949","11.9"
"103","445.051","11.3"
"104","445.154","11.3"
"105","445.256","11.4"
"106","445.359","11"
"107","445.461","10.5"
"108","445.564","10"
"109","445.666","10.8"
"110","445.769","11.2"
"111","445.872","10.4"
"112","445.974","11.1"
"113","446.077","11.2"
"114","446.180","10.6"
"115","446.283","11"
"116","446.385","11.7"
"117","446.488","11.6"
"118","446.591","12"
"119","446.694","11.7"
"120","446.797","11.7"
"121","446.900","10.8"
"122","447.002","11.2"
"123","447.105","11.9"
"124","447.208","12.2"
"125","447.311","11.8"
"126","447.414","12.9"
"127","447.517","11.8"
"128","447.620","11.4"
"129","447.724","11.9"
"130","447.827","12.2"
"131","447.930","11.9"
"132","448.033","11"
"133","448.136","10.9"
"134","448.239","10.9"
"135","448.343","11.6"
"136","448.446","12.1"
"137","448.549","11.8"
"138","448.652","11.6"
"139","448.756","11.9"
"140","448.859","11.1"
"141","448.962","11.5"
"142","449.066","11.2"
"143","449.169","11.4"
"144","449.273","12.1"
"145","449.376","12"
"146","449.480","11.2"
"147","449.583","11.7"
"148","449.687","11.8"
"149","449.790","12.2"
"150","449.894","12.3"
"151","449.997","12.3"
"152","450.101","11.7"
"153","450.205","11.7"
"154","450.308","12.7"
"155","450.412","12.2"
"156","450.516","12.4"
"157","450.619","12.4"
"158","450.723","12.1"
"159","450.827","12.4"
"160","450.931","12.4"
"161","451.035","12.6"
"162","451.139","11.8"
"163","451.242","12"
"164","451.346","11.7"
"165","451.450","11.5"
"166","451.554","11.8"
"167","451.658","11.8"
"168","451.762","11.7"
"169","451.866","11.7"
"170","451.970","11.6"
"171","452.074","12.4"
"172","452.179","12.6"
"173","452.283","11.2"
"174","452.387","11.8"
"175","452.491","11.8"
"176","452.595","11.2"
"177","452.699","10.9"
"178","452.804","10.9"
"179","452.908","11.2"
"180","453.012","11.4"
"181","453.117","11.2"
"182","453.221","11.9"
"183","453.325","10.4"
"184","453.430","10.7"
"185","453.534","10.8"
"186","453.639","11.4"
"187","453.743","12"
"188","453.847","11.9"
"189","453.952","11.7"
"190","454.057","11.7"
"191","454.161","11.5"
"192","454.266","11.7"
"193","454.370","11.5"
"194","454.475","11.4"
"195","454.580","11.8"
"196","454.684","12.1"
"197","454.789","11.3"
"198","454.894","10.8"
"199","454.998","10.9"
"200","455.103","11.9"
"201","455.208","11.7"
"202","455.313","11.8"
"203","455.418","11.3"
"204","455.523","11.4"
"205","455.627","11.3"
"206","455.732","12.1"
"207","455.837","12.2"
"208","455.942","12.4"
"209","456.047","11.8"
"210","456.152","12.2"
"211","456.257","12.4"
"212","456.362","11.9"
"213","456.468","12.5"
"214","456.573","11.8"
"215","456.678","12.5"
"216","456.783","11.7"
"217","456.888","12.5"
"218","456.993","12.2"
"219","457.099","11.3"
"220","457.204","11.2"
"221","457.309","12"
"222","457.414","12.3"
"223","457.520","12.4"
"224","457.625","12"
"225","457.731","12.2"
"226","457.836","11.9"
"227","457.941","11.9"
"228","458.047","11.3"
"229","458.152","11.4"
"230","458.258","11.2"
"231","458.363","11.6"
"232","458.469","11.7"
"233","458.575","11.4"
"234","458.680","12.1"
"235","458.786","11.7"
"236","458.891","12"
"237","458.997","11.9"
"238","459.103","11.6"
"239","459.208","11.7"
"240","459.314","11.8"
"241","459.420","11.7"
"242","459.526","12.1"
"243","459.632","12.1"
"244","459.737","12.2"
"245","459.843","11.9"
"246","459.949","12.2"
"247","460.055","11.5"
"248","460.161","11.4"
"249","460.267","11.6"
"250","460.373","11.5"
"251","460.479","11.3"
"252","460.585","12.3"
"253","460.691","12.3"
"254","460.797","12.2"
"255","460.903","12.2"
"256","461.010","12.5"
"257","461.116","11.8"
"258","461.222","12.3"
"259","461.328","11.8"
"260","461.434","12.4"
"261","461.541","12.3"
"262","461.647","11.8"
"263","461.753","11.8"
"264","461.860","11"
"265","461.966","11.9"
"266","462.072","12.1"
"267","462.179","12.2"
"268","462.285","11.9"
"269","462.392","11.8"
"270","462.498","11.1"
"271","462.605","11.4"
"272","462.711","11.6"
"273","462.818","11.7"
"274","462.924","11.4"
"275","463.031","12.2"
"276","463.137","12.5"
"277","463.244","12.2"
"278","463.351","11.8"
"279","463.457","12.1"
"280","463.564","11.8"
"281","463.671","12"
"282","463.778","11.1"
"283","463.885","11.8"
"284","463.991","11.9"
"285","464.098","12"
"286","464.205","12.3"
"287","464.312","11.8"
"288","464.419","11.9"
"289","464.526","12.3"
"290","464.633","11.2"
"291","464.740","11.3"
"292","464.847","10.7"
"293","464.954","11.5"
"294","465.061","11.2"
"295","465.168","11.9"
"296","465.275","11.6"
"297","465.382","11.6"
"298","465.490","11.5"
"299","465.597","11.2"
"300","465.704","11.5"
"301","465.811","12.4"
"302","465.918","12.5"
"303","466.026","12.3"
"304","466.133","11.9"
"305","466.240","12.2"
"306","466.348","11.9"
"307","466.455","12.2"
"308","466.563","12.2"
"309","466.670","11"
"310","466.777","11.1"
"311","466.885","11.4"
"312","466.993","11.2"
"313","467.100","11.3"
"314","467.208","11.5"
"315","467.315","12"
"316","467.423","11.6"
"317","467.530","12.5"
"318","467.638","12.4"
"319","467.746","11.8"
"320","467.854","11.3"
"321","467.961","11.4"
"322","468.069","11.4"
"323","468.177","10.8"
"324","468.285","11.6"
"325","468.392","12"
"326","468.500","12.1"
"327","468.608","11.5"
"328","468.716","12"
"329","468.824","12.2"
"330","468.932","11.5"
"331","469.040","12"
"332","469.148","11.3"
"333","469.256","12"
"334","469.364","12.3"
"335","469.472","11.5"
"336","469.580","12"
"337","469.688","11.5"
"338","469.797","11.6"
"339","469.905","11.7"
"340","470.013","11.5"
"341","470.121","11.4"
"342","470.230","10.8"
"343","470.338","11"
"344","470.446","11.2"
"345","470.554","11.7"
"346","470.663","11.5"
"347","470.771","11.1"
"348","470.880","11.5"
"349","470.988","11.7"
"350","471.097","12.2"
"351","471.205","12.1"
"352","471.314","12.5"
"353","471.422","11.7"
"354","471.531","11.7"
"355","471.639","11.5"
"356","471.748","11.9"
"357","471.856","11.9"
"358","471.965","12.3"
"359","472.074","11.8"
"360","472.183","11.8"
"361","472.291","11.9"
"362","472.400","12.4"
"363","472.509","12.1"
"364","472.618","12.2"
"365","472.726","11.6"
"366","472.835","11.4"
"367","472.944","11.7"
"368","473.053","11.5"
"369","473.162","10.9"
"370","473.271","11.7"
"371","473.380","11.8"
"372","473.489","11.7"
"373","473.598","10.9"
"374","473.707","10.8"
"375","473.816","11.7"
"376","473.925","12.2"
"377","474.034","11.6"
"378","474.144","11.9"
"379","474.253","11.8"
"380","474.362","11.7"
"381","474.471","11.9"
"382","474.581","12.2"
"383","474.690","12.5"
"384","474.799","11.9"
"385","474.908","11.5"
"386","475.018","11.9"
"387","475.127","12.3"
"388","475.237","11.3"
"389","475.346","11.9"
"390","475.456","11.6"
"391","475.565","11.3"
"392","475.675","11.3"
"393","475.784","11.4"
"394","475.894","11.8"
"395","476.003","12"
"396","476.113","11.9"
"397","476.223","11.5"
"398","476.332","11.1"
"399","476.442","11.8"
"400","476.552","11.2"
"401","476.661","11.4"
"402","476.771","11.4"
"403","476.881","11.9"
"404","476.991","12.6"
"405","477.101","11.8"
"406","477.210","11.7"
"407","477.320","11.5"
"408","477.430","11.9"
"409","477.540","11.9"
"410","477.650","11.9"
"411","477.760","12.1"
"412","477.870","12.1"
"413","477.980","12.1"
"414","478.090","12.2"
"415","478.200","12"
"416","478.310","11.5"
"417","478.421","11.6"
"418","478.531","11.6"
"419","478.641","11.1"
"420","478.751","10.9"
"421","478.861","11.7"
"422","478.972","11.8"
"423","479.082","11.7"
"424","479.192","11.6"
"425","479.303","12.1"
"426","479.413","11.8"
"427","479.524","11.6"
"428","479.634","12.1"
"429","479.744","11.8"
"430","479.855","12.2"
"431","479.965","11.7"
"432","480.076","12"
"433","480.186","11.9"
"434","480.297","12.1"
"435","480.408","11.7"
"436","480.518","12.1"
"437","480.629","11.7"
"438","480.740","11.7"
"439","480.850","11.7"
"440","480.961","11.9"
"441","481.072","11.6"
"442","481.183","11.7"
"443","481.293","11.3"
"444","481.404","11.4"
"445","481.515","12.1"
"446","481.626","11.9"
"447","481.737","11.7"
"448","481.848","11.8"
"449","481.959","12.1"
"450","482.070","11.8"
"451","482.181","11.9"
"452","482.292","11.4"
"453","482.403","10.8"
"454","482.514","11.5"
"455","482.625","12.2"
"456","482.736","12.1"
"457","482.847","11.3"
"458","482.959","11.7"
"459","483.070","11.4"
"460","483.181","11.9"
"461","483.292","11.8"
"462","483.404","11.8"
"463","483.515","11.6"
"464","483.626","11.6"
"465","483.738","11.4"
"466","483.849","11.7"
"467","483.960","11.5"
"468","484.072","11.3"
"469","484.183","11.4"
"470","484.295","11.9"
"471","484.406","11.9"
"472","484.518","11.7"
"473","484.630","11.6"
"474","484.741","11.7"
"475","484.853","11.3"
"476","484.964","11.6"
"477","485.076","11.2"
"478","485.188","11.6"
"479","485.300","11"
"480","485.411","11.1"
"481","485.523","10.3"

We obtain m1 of 11.7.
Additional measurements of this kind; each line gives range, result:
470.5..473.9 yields 11.7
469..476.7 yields 11.7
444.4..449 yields 11.4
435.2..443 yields 11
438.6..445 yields 11.2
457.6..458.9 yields 11.7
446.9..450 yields 11.7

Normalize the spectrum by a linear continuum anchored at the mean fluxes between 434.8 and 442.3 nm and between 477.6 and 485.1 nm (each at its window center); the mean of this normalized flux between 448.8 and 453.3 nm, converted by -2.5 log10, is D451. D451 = -0.06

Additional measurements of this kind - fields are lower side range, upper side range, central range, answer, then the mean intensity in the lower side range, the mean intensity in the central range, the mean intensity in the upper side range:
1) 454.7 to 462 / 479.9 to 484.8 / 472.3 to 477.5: 0.004 mag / 11.8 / 11.7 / 11.7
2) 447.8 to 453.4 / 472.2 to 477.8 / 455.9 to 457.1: -0.036 mag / 11.7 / 12.1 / 11.7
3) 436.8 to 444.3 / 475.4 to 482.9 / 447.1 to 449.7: -0.048 mag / 11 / 11.7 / 11.7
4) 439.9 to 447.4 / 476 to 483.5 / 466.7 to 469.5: -0.008 mag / 11.3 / 11.7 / 11.7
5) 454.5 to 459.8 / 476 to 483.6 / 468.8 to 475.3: 0.004 mag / 11.8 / 11.7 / 11.7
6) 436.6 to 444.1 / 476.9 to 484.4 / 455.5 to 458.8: -0.051 mag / 11.1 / 11.9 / 11.7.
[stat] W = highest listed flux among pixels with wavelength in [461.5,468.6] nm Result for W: 12.5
